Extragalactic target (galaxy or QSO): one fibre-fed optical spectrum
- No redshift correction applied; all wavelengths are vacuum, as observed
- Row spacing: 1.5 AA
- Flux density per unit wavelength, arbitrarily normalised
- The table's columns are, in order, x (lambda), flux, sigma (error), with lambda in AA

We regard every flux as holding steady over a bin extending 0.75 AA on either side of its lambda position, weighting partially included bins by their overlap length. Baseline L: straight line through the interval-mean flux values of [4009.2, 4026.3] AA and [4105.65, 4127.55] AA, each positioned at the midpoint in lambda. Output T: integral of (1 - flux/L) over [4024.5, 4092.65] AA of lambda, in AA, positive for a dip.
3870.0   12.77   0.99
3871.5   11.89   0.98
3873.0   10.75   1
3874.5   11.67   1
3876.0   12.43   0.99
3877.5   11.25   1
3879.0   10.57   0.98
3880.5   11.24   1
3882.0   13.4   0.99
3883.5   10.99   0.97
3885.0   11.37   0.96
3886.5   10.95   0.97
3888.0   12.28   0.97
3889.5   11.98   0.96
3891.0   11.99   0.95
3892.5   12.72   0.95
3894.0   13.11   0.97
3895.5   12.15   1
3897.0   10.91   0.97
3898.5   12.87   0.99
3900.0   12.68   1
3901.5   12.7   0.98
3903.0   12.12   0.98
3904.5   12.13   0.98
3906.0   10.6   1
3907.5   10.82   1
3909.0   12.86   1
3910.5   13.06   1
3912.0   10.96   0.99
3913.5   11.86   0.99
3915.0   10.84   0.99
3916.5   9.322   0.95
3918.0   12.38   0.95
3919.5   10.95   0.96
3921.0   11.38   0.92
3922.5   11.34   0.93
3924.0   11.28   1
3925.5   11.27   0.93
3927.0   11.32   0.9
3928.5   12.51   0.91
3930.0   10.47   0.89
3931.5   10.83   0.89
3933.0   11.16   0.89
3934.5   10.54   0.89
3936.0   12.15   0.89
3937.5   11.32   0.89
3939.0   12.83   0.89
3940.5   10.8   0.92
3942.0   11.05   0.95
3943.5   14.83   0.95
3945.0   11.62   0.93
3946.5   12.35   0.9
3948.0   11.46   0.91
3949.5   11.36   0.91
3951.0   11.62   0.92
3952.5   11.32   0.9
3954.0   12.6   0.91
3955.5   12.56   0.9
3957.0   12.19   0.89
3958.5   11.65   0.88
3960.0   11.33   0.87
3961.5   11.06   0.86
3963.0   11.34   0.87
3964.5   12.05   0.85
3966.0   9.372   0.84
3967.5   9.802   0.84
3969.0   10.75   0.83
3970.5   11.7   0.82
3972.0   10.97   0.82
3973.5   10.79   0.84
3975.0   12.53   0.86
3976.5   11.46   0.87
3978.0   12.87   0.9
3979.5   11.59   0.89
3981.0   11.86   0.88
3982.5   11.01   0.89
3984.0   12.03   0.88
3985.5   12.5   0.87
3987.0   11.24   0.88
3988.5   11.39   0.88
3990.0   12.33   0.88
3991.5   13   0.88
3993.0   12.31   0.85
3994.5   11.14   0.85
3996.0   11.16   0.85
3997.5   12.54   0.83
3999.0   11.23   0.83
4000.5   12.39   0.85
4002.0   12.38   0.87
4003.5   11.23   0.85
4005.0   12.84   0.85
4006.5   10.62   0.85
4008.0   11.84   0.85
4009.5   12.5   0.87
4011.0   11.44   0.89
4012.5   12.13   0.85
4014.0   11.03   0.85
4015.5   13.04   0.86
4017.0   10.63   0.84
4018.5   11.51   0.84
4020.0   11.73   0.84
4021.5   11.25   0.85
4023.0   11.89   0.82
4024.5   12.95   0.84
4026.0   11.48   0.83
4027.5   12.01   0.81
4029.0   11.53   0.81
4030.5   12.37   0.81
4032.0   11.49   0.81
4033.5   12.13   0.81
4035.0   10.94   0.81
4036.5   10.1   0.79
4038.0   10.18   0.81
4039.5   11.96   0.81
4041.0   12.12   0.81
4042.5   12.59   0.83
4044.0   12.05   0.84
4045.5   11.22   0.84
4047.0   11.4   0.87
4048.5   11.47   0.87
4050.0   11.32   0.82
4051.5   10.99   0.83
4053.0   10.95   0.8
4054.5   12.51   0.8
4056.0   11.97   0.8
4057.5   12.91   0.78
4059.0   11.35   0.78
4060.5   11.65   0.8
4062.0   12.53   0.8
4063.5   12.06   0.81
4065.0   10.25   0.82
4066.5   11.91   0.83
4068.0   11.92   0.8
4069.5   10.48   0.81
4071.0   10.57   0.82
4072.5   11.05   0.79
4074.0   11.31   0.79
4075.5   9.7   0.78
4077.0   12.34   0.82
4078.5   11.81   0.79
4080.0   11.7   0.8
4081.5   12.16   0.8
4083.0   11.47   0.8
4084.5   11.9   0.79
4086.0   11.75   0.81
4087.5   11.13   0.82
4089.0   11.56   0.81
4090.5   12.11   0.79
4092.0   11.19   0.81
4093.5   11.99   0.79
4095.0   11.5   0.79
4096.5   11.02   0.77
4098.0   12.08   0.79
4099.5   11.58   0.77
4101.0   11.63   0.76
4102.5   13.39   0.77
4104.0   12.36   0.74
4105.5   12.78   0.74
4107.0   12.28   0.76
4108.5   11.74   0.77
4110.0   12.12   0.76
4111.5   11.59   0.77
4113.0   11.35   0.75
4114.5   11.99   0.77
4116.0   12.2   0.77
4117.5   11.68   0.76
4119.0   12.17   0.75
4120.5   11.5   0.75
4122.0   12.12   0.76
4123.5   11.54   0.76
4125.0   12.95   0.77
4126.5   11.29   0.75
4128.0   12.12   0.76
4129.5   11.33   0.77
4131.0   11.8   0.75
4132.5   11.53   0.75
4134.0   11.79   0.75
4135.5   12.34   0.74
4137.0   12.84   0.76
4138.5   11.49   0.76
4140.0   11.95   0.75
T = 1.6 AA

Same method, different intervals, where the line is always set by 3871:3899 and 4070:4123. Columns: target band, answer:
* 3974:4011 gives -0.41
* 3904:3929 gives 0.74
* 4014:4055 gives 0.51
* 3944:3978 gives 0.79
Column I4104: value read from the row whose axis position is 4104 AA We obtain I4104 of 12.36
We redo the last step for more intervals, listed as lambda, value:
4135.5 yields 12.34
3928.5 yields 12.51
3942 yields 11.05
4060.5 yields 11.65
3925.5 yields 11.27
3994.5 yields 11.14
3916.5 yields 9.322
